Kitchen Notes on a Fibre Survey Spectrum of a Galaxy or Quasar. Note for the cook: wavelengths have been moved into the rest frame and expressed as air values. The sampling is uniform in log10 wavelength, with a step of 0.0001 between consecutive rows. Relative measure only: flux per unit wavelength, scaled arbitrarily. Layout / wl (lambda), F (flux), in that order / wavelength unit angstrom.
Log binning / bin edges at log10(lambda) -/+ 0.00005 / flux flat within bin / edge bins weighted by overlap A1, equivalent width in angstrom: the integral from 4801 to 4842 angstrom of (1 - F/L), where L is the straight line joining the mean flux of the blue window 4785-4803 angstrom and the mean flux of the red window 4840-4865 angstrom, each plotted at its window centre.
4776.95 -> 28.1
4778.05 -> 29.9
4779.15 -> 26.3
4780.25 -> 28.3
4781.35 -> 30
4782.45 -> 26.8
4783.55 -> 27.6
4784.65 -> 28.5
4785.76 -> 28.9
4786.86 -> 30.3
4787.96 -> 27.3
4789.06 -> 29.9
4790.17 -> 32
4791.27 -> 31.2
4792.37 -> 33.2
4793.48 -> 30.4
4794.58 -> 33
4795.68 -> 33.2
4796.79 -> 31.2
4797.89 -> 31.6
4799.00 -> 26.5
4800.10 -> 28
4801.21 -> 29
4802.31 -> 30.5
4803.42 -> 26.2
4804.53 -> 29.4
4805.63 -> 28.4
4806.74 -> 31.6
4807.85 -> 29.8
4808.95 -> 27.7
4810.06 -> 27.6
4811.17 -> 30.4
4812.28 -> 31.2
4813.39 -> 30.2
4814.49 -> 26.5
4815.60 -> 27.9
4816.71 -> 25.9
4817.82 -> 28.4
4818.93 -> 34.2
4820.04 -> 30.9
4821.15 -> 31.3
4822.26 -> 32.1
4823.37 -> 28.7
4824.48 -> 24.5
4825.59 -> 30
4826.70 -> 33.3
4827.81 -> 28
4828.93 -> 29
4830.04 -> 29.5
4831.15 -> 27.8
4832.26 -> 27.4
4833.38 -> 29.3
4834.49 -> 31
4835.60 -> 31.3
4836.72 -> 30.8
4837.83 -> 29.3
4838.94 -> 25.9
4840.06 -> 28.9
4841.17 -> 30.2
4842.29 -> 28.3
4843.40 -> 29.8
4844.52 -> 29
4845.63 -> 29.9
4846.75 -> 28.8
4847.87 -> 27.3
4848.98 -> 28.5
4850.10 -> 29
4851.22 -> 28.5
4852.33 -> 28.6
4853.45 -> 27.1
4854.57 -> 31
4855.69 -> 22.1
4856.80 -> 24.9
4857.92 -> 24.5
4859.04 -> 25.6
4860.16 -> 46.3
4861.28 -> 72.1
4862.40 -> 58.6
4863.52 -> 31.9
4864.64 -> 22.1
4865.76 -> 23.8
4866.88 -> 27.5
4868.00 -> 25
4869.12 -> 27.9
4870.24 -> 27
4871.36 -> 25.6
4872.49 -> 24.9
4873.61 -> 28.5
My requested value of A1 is 2.4 angstrom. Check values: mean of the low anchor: 30.3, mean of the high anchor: 32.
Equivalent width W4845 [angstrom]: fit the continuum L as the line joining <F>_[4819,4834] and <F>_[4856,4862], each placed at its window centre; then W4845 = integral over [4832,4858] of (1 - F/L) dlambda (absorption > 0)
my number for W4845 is 4.5 angstrom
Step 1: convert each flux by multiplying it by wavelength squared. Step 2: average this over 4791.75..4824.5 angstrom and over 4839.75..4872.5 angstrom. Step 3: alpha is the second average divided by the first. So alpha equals 1.0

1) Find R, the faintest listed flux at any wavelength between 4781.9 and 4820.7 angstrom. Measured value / 25.9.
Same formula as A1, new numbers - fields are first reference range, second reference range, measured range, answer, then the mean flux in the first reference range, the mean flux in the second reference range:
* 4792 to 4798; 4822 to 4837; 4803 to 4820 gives 0.9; 32.1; 29.4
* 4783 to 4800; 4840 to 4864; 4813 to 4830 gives 1.0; 30.3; 32.4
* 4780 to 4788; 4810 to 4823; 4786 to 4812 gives -0.7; 28.5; 29.8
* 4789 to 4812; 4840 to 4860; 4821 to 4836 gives -0.2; 30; 28.2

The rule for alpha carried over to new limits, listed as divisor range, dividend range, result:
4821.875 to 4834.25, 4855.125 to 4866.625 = 1.22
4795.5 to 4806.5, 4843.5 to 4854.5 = 1.00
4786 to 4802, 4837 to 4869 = 1.04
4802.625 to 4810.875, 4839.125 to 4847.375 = 1.03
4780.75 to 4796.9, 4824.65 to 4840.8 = 0.99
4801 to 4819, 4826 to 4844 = 1.02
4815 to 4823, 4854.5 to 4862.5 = 1.27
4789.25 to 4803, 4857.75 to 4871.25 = 1.15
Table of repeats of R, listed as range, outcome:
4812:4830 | 24.5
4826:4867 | 22.1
